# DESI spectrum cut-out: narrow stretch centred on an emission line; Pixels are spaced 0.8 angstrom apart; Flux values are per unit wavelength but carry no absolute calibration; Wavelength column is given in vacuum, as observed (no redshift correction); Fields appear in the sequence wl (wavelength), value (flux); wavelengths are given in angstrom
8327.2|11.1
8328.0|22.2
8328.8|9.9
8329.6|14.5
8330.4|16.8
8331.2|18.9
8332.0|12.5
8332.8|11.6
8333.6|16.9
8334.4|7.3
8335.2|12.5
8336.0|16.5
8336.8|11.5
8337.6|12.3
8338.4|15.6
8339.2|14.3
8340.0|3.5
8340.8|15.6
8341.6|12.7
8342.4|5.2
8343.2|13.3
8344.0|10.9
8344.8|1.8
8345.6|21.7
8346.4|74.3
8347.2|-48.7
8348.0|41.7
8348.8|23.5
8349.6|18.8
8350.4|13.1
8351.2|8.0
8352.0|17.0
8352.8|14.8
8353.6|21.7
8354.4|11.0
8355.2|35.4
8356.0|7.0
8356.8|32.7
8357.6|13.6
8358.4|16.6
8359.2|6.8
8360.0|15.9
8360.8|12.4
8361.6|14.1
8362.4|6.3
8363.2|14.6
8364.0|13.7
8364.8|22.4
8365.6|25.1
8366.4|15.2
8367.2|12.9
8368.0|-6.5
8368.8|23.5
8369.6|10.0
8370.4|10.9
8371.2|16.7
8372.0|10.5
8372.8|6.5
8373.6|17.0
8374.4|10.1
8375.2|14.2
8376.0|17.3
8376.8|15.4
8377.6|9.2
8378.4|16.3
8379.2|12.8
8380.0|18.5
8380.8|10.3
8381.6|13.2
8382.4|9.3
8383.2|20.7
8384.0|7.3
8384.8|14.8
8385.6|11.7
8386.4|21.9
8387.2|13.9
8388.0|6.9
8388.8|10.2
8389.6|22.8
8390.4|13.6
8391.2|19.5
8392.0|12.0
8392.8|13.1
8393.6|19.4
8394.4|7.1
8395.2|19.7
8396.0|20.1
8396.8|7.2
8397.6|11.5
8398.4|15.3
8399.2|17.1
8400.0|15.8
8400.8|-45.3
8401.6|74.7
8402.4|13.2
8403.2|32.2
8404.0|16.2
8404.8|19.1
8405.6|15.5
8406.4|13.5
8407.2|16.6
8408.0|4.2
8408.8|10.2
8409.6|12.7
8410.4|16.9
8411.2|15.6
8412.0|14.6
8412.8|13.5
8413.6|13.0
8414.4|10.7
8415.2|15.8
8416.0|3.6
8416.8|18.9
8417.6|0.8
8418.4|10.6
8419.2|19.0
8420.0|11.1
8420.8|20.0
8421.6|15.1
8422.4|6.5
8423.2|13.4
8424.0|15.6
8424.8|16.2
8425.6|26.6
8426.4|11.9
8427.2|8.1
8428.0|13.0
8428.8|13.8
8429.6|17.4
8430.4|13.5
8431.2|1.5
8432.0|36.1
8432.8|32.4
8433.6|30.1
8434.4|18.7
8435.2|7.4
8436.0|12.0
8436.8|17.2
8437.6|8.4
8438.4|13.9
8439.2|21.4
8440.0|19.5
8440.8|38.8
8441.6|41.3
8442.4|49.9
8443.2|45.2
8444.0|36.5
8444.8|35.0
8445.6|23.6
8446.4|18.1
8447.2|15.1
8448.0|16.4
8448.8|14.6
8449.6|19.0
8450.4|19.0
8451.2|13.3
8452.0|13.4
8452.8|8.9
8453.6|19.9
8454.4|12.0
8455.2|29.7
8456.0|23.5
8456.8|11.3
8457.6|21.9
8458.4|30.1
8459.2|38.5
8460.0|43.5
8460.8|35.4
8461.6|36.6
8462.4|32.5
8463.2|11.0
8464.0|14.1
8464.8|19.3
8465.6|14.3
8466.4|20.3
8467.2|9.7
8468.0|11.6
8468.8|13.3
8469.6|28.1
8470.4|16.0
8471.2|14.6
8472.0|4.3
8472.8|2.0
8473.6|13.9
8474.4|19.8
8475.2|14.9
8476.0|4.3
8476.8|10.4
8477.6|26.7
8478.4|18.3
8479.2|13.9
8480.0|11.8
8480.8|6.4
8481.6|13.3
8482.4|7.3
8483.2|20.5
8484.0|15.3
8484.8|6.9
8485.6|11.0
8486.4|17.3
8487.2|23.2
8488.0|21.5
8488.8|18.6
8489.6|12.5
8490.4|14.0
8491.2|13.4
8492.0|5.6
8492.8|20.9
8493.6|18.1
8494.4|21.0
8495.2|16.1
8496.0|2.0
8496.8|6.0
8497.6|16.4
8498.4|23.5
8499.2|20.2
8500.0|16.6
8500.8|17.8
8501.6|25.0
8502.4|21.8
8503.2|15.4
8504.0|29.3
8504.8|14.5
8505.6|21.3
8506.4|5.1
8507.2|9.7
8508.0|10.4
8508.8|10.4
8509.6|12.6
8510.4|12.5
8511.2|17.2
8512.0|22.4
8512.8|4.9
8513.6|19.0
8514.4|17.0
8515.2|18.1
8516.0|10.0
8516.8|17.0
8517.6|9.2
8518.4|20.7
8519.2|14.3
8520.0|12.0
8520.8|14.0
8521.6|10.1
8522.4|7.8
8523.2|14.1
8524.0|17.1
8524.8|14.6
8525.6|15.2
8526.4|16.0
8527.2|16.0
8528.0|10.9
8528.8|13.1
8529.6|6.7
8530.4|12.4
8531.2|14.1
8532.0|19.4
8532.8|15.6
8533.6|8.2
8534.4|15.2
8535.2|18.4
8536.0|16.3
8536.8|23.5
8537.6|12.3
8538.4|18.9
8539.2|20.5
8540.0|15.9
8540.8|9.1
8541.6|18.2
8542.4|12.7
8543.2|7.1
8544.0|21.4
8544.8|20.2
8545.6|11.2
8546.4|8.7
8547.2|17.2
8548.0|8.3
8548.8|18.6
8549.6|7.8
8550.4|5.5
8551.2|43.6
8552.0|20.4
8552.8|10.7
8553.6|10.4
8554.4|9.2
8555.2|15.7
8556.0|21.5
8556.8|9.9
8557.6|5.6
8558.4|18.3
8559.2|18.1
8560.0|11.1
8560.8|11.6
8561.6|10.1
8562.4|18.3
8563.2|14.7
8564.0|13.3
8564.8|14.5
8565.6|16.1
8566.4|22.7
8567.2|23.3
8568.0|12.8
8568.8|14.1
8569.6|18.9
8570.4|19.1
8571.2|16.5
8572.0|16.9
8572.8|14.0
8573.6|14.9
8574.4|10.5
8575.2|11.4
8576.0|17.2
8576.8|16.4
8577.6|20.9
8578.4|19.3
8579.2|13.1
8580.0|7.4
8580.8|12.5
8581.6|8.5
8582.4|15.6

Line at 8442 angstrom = [S II]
